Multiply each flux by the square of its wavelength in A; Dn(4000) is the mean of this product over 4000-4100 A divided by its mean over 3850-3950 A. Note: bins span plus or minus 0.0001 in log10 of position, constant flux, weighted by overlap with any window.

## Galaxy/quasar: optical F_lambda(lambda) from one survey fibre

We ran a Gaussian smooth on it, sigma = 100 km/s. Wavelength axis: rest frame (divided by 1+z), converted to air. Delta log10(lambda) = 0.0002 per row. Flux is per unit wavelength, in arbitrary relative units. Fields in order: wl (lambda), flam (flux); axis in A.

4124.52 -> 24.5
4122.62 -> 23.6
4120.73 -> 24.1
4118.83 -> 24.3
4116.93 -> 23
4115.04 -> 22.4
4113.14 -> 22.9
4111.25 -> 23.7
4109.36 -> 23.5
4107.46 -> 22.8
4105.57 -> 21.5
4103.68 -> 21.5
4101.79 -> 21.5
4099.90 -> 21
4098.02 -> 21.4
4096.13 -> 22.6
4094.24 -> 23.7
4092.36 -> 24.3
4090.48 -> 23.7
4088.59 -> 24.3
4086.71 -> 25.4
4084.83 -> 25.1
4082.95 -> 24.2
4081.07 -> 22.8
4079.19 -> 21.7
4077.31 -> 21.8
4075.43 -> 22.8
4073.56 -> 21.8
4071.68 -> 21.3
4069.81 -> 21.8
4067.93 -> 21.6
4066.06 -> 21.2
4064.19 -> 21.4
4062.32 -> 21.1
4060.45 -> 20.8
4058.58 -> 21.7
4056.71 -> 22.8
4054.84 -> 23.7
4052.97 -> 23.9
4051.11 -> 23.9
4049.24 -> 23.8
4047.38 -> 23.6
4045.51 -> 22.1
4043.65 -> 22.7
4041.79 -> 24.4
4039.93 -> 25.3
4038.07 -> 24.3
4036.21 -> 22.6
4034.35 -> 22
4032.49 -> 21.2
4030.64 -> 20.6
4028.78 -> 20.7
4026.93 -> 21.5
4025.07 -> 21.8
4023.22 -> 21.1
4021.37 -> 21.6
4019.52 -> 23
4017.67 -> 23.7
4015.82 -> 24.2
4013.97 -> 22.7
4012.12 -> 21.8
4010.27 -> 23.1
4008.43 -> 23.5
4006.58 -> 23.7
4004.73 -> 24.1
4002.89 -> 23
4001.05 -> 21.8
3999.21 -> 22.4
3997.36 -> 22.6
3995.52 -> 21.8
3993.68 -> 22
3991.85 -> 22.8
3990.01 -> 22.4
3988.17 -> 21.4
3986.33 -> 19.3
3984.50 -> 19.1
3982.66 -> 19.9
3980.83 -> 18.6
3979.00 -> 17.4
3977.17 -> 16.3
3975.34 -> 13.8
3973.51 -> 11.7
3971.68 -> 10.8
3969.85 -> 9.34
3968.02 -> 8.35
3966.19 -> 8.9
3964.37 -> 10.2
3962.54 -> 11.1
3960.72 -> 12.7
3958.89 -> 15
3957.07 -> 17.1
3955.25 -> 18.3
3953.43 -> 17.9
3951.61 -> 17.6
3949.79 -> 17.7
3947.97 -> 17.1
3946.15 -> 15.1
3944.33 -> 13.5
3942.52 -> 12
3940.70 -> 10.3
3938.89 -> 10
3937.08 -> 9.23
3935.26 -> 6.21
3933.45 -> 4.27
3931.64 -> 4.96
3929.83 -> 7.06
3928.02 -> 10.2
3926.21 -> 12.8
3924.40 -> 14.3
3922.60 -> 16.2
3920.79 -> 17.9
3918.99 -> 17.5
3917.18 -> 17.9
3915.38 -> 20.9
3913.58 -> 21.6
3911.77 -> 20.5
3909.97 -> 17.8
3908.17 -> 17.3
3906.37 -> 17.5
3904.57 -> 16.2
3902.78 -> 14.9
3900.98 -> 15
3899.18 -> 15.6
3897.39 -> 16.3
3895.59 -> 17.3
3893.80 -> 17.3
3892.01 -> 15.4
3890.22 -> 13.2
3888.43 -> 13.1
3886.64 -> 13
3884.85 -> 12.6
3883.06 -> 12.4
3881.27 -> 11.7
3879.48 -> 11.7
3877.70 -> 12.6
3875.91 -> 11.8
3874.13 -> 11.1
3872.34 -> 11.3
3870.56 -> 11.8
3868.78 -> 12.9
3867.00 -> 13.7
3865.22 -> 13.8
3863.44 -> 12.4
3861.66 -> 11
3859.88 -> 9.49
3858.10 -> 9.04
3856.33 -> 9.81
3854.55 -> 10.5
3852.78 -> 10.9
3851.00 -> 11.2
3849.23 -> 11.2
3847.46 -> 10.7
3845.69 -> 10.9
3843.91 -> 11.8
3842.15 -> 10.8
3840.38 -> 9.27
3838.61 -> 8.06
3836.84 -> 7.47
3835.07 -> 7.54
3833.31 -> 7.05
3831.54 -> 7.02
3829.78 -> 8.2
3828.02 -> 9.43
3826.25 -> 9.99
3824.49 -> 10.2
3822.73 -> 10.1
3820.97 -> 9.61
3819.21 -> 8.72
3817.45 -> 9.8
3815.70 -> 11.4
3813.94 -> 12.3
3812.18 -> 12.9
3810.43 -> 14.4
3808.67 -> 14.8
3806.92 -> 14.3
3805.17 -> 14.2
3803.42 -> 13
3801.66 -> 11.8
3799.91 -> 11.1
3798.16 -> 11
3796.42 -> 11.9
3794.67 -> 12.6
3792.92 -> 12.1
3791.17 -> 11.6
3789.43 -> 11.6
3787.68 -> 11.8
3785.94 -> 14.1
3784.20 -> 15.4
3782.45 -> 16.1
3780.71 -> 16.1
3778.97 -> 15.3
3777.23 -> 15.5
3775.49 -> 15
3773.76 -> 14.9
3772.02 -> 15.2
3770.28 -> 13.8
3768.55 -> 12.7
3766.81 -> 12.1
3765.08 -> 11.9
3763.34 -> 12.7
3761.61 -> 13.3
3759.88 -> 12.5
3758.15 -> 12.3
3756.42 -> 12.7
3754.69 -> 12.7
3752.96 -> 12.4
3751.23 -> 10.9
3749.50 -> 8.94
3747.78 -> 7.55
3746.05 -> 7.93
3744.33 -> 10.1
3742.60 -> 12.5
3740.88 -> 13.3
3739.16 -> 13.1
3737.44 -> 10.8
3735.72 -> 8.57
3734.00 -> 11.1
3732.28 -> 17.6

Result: 1.83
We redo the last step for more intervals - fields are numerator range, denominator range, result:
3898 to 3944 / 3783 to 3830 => 1.24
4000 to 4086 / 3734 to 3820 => 2.07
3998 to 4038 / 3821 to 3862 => 2.55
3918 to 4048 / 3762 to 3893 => 1.62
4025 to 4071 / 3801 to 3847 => 2.38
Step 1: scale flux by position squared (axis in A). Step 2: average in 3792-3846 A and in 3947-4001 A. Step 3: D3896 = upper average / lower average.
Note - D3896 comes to 1.69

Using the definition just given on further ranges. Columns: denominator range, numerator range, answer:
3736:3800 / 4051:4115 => 2.11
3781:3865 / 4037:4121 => 2.34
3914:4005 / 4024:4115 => 1.54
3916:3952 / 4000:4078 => 1.89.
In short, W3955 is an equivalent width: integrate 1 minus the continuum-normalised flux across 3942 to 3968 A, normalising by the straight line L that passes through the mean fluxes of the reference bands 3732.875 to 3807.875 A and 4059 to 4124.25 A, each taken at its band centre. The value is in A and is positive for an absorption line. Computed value 5.6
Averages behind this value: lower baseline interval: 12.5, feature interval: 14.4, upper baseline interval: 22.7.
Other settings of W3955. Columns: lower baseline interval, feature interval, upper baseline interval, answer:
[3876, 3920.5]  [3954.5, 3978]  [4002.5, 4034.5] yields 8.4 A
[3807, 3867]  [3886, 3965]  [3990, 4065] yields 6.9 A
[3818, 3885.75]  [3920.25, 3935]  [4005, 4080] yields 4.5 A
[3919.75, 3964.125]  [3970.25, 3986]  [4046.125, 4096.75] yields -0.2 A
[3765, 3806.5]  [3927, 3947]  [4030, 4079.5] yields 9.9 A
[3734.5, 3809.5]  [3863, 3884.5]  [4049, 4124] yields 4.9 A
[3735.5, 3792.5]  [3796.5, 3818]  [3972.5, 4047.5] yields 2.4 A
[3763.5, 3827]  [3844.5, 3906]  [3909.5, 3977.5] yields 1.9 A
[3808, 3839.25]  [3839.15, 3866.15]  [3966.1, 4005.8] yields 1.4 A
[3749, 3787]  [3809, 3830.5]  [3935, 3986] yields 4.6 A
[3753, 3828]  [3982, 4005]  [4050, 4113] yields -2.4 A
